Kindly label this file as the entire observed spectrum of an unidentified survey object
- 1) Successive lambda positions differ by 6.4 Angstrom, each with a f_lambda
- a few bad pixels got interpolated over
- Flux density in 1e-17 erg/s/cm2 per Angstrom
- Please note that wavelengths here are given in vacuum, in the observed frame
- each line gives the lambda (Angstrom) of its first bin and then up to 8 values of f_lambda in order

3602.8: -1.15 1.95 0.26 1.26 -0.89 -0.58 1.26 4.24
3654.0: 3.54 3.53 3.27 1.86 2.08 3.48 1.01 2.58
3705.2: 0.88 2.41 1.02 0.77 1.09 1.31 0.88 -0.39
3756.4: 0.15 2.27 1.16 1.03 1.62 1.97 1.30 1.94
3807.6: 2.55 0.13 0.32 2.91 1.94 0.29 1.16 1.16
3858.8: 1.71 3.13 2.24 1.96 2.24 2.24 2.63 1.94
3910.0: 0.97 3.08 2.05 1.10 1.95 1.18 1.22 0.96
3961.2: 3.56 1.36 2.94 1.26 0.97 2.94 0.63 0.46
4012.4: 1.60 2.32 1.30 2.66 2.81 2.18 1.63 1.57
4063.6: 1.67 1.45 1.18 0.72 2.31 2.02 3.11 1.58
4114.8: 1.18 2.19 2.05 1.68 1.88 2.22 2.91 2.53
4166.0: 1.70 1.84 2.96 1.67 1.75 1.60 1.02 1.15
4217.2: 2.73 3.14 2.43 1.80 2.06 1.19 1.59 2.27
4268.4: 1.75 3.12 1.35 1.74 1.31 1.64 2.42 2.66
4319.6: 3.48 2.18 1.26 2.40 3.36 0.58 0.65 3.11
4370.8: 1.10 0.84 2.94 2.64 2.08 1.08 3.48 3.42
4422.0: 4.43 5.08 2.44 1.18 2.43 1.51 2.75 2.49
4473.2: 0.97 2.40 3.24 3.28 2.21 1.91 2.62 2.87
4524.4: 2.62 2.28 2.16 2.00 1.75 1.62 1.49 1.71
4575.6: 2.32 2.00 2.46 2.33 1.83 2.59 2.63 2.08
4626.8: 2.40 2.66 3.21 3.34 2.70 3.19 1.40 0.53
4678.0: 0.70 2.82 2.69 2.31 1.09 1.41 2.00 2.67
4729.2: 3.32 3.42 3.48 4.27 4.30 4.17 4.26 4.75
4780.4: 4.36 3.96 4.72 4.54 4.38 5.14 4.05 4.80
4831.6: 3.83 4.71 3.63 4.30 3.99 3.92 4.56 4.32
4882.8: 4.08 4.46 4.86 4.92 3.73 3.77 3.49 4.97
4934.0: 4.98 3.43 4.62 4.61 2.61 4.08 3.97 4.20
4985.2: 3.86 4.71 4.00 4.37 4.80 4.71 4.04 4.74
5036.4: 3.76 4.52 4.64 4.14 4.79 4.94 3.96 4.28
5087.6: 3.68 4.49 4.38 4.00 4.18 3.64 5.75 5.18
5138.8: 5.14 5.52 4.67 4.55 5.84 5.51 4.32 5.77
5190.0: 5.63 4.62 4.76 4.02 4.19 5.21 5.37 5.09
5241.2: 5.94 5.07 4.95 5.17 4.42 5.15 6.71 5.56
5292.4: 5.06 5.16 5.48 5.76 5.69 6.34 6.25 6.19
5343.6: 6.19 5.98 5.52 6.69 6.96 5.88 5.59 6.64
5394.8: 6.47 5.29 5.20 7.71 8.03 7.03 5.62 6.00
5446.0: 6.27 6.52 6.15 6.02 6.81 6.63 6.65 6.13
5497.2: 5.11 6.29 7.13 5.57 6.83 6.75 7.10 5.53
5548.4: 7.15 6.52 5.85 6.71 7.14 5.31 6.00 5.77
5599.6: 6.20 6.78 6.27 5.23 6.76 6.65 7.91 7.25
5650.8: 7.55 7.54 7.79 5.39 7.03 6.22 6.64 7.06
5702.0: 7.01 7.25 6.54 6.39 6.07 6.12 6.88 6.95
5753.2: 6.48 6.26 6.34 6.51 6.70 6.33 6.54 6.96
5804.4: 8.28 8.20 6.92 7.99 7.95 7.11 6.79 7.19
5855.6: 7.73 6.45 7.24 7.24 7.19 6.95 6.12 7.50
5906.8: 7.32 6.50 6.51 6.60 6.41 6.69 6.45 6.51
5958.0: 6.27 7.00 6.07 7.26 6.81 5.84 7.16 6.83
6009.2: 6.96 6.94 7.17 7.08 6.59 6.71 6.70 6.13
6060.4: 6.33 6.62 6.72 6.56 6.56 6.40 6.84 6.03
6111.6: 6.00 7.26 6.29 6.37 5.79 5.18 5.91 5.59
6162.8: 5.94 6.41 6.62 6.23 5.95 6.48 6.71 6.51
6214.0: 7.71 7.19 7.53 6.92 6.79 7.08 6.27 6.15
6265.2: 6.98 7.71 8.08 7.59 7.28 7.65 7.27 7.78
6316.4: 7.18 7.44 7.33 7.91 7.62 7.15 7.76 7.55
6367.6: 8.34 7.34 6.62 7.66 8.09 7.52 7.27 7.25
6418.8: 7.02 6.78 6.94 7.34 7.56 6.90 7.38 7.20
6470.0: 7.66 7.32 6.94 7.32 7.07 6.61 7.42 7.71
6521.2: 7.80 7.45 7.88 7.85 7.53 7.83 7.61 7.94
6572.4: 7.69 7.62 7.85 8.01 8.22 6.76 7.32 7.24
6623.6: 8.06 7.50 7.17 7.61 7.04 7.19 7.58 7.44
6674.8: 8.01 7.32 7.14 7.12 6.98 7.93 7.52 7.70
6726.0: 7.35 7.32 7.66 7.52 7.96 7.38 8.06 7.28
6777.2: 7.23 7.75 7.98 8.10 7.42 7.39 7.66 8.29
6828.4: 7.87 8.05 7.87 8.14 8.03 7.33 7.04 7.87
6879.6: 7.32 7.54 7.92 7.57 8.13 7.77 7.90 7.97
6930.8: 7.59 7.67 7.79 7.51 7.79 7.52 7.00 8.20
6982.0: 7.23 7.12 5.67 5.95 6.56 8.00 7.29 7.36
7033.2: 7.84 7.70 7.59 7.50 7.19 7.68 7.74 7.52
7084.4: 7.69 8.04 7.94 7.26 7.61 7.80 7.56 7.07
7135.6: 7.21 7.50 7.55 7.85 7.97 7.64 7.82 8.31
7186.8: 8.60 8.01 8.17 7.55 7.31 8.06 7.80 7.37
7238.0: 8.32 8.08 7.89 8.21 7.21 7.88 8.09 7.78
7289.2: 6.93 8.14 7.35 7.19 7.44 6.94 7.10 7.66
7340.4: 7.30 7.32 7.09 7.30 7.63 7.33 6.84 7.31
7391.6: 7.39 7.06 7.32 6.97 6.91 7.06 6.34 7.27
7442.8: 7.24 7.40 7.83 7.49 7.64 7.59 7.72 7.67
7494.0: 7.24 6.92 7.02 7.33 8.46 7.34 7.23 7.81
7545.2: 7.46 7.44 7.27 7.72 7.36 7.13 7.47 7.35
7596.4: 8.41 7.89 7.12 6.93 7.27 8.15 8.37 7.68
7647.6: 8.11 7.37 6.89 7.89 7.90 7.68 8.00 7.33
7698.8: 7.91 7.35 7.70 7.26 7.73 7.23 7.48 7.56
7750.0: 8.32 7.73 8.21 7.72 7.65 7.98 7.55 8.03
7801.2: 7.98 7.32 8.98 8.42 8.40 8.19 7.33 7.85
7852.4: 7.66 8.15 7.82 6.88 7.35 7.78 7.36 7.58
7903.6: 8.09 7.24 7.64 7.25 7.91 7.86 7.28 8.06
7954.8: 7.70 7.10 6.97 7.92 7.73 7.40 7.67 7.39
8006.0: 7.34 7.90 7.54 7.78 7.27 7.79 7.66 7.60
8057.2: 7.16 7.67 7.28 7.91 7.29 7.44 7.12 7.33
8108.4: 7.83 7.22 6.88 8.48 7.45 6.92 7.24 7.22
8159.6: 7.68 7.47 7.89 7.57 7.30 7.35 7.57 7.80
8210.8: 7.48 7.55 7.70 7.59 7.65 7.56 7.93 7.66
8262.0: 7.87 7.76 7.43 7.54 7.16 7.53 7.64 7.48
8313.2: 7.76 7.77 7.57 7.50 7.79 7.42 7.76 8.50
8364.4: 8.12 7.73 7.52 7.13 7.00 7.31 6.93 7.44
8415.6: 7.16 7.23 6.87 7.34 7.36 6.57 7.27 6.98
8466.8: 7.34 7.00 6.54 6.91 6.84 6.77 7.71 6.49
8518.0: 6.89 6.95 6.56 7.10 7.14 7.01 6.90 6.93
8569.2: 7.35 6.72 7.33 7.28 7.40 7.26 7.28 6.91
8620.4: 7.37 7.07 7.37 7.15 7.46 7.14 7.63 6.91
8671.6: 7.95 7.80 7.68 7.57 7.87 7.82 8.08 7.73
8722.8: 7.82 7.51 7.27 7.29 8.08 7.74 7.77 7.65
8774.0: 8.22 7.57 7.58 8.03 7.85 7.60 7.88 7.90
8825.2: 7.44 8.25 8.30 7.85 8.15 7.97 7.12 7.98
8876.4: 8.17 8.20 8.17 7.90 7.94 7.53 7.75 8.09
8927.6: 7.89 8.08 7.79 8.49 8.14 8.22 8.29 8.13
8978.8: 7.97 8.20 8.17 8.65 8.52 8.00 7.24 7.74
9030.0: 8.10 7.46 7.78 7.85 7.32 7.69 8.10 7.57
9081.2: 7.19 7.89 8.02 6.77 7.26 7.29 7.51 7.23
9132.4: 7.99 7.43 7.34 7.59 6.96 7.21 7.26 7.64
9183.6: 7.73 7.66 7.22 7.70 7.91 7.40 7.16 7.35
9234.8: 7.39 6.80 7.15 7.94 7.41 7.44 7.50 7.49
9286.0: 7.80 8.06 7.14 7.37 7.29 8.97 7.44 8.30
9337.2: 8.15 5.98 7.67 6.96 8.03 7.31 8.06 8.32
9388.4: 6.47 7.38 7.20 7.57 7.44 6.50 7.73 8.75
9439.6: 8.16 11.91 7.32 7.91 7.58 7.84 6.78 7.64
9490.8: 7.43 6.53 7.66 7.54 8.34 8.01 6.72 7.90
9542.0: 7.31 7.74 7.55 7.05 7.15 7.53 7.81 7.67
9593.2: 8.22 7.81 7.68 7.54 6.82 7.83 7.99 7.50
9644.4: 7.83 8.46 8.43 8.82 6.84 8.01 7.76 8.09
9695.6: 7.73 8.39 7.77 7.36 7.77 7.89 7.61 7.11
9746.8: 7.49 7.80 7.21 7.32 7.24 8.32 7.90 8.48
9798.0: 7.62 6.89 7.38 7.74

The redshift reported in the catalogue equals 0.187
